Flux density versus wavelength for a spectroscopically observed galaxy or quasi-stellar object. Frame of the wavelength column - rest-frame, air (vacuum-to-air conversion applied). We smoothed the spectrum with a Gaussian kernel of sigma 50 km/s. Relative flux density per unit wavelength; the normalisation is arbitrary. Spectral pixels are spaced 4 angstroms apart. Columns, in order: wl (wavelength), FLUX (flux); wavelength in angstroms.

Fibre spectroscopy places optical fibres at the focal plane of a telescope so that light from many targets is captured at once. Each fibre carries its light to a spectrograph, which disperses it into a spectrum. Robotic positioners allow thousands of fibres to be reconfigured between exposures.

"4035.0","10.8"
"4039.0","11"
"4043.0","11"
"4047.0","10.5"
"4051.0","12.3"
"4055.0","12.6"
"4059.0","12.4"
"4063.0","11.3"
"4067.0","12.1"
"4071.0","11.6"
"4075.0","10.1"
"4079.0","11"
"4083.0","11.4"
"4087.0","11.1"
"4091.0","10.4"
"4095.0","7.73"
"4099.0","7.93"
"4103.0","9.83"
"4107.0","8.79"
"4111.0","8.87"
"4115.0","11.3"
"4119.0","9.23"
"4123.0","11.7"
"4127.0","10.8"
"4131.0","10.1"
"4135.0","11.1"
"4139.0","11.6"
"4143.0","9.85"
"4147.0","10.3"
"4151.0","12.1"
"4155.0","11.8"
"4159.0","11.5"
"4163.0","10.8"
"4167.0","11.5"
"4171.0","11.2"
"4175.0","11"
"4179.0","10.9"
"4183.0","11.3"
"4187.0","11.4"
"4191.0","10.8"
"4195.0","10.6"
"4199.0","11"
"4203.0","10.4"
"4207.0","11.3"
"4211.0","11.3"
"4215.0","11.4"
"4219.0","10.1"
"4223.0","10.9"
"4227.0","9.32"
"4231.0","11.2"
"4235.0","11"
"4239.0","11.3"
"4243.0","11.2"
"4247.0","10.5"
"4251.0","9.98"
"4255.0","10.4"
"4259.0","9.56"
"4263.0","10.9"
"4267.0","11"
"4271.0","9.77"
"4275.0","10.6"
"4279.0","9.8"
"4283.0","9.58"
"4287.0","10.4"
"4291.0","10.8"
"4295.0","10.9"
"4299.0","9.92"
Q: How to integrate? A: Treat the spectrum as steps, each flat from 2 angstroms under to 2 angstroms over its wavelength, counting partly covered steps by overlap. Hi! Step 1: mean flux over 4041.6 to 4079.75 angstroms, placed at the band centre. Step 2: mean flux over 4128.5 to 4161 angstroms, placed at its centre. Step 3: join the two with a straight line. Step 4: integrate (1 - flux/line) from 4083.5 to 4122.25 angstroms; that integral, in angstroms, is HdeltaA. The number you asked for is 5.7 angstroms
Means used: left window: 11.5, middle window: 9.61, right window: 11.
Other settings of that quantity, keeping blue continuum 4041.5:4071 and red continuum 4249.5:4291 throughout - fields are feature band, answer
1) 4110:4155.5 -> 1.9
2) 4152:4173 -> -0.8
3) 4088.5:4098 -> 2.0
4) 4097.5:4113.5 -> 3.4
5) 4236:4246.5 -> -0.7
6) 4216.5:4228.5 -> 0.4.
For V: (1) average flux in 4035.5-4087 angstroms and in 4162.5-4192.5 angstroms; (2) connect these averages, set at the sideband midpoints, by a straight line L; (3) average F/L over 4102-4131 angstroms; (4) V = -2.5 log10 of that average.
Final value 0.121 mag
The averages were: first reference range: 11.4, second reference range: 11.1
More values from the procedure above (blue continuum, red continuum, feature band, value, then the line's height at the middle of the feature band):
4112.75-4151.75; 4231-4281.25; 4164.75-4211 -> -0.04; 10.7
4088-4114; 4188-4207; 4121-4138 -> -0.14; 9.6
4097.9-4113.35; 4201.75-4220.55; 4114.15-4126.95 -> -0.16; 9.24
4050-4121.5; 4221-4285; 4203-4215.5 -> -0.07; 10.5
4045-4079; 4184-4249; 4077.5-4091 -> 0.04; 11.5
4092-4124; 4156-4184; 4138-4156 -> -0.05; 10.5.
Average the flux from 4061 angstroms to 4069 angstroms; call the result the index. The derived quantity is 11.7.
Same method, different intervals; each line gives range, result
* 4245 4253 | 10.2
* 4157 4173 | 11.2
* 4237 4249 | 11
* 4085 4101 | 9.29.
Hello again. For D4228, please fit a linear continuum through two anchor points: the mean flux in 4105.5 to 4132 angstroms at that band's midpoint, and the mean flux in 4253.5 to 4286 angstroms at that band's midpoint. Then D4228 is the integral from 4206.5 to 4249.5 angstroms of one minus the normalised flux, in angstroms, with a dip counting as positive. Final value -2.8 angstroms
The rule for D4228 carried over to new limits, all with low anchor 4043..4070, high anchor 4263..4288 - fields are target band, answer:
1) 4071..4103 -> 4.2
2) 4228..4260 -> -0.5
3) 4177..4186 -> -0.2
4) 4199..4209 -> -0.1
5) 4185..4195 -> -0.1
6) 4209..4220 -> -0.3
